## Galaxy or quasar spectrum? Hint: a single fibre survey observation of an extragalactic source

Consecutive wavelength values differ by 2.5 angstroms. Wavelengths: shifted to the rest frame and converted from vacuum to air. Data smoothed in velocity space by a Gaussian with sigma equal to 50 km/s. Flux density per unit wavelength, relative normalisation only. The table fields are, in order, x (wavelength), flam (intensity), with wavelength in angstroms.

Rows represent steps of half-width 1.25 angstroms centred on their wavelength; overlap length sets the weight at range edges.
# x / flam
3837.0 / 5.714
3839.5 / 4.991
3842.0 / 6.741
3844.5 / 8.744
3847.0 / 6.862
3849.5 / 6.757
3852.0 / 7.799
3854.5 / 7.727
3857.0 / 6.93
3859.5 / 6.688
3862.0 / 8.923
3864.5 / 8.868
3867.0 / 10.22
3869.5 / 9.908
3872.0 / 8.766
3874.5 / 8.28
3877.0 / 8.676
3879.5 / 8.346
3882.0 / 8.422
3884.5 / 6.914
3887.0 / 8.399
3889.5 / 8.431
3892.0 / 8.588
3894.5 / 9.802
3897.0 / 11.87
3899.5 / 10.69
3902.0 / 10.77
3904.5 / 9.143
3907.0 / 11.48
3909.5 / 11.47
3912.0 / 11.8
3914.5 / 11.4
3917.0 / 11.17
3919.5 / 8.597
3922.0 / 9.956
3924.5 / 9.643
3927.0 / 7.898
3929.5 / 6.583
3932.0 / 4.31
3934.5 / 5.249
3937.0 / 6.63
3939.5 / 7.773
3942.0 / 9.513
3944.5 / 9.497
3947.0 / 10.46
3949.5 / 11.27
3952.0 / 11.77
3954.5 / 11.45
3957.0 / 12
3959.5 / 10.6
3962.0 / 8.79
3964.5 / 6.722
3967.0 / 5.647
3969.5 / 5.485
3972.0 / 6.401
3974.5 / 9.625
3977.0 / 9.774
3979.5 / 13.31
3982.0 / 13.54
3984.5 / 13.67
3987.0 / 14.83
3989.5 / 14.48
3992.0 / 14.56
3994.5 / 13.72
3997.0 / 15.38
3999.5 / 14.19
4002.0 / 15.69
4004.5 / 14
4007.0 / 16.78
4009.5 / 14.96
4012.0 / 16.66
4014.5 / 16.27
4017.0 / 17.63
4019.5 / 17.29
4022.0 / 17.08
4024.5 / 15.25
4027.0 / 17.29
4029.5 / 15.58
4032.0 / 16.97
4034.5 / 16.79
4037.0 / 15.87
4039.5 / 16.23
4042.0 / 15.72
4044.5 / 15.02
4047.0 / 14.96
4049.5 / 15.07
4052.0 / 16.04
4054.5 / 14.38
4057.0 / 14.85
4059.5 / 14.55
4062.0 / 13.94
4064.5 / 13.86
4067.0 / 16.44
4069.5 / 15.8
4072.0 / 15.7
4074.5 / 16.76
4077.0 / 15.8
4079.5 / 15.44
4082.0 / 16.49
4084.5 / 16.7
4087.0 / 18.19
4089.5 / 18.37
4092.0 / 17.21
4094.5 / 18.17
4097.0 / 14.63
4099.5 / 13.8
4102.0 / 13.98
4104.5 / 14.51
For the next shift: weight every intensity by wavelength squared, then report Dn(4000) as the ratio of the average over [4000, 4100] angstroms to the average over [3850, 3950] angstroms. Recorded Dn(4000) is 1.9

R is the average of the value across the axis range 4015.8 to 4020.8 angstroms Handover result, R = 17.5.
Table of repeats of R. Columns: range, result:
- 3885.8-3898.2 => 9.41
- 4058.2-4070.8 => 14.9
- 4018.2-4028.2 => 16.7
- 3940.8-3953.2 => 10.5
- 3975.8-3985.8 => 12.6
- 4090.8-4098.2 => 16.7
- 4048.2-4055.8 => 15.2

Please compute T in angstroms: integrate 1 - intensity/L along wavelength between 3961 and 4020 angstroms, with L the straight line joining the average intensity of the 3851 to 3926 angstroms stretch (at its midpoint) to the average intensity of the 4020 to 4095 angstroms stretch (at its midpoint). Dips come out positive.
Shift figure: 2.8 angstroms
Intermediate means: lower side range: 9.32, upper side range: 16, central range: 12.9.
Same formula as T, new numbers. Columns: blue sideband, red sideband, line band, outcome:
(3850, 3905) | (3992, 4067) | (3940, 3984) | 9.7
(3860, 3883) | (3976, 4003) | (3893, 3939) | 5.7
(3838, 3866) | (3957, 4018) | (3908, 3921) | -1.5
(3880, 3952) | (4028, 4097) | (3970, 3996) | 0.3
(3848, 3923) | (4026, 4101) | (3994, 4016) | -2.7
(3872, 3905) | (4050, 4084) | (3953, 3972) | 5.0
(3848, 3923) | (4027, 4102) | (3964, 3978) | 5.8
